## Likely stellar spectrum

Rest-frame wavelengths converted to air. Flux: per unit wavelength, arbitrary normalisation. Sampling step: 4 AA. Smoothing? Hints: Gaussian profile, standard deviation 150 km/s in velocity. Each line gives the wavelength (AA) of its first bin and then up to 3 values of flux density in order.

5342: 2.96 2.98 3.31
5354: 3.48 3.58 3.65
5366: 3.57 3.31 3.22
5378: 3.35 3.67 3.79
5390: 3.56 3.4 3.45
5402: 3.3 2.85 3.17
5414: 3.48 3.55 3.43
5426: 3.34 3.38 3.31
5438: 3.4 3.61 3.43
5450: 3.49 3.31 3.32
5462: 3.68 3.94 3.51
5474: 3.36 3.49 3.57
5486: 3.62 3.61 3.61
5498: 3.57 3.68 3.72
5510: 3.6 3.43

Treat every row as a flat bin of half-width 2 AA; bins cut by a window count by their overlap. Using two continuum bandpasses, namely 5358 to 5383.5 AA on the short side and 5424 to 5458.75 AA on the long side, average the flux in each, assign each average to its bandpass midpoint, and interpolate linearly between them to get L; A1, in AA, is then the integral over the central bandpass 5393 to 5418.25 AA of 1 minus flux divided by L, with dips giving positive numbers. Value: 1.0 AA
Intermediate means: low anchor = 3.47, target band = 3.29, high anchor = 3.4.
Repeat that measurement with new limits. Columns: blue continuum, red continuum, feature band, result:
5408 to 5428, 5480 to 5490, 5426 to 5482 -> 0.42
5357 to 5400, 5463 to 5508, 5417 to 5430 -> 0.46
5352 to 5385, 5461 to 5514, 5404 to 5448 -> 2.30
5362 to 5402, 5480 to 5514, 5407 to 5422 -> 0.64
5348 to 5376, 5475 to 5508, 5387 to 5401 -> 0.01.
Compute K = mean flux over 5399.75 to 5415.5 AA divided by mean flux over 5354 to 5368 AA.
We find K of 0.89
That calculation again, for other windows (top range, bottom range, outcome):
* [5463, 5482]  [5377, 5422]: 1.05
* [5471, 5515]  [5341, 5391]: 1.04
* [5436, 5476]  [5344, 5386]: 1.02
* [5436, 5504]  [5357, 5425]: 1.03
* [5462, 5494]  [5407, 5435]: 1.07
